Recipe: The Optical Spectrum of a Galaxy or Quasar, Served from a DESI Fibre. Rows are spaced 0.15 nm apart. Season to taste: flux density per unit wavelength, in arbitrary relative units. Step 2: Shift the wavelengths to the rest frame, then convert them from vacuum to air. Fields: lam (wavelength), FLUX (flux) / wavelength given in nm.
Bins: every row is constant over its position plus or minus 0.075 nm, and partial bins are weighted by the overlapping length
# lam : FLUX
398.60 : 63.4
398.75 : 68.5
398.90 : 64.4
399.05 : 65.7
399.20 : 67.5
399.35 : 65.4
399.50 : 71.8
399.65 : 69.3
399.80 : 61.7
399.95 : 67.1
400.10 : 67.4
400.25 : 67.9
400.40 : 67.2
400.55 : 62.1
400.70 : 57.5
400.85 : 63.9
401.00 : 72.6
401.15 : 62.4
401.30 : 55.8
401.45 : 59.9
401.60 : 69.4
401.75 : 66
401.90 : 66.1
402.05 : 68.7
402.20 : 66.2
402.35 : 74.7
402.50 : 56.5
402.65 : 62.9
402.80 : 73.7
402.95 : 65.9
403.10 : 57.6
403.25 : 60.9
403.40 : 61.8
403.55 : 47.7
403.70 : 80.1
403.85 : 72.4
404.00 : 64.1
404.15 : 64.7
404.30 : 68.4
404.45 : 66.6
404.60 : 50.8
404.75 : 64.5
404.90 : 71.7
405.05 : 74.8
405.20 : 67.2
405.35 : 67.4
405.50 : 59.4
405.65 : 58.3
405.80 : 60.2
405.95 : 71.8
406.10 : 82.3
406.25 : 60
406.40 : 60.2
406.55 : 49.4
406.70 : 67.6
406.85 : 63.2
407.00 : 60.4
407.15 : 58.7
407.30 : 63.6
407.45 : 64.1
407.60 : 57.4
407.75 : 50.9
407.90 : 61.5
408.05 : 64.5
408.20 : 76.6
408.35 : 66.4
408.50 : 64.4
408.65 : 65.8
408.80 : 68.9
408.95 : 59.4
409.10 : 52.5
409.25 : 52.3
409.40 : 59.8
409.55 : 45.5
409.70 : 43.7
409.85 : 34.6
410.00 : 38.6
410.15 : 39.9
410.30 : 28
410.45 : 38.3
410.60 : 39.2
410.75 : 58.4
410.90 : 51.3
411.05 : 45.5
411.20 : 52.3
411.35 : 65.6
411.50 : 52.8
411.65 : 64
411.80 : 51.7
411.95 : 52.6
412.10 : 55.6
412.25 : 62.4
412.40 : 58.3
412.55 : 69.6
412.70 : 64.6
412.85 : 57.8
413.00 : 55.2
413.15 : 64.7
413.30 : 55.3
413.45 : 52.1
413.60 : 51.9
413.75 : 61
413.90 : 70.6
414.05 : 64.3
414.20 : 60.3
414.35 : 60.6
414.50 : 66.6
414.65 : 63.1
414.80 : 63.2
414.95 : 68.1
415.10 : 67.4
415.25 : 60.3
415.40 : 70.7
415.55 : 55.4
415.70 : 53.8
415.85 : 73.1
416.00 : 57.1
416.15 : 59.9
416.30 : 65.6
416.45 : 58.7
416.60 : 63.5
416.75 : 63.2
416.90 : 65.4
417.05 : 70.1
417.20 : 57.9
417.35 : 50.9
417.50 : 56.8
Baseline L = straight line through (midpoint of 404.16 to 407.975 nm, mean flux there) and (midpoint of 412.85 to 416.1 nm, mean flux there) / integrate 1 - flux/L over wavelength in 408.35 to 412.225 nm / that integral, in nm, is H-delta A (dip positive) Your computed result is 0.67 nm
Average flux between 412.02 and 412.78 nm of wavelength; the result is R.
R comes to 62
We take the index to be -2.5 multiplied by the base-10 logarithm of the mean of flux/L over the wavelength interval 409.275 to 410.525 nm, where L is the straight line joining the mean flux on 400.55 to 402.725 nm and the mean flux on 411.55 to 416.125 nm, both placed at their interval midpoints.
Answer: 0.44 mag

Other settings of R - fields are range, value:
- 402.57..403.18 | 64.9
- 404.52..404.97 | 62.3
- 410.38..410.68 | 39.1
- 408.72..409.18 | 60.2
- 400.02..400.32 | 67.6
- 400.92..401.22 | 67.5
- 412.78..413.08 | 56.6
